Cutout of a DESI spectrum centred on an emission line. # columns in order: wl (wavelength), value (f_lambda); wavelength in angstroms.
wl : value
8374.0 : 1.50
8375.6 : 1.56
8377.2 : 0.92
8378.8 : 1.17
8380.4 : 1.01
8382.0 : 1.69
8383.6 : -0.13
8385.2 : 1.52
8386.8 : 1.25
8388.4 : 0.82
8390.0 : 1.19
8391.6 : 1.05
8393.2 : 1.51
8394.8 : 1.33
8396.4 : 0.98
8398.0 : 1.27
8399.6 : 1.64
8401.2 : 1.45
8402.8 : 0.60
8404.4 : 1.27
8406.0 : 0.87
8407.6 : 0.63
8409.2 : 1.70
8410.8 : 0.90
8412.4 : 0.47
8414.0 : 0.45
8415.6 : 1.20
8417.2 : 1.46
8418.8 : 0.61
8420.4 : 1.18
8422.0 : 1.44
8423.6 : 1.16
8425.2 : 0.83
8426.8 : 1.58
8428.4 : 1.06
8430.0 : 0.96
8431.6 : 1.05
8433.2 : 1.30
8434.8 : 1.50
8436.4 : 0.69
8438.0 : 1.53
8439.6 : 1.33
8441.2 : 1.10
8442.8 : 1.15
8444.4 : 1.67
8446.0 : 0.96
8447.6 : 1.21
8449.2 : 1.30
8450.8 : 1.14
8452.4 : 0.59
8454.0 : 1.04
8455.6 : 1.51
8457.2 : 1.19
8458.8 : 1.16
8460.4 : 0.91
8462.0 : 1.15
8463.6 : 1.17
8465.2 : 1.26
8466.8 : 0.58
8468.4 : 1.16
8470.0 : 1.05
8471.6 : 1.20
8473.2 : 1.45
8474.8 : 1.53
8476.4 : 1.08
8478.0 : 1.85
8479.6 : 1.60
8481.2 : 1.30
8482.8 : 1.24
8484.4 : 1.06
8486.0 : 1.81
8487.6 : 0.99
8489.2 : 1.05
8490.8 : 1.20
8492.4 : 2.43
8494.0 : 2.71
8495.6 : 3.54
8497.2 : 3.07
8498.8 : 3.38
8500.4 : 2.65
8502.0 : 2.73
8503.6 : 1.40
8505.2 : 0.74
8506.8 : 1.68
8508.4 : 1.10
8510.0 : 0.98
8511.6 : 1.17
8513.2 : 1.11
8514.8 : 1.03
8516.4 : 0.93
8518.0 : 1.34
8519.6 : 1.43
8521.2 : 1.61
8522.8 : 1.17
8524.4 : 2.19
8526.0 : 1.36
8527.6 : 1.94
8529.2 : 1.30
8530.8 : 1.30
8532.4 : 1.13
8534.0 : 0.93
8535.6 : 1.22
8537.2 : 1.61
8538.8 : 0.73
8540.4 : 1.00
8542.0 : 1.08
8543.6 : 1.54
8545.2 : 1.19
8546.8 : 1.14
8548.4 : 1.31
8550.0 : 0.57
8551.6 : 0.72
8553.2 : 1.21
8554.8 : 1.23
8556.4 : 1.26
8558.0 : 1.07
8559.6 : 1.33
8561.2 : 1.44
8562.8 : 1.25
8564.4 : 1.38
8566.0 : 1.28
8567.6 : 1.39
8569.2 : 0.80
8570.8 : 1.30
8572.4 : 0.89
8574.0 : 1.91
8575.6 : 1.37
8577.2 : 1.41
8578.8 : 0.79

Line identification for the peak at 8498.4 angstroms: H-alpha 6563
